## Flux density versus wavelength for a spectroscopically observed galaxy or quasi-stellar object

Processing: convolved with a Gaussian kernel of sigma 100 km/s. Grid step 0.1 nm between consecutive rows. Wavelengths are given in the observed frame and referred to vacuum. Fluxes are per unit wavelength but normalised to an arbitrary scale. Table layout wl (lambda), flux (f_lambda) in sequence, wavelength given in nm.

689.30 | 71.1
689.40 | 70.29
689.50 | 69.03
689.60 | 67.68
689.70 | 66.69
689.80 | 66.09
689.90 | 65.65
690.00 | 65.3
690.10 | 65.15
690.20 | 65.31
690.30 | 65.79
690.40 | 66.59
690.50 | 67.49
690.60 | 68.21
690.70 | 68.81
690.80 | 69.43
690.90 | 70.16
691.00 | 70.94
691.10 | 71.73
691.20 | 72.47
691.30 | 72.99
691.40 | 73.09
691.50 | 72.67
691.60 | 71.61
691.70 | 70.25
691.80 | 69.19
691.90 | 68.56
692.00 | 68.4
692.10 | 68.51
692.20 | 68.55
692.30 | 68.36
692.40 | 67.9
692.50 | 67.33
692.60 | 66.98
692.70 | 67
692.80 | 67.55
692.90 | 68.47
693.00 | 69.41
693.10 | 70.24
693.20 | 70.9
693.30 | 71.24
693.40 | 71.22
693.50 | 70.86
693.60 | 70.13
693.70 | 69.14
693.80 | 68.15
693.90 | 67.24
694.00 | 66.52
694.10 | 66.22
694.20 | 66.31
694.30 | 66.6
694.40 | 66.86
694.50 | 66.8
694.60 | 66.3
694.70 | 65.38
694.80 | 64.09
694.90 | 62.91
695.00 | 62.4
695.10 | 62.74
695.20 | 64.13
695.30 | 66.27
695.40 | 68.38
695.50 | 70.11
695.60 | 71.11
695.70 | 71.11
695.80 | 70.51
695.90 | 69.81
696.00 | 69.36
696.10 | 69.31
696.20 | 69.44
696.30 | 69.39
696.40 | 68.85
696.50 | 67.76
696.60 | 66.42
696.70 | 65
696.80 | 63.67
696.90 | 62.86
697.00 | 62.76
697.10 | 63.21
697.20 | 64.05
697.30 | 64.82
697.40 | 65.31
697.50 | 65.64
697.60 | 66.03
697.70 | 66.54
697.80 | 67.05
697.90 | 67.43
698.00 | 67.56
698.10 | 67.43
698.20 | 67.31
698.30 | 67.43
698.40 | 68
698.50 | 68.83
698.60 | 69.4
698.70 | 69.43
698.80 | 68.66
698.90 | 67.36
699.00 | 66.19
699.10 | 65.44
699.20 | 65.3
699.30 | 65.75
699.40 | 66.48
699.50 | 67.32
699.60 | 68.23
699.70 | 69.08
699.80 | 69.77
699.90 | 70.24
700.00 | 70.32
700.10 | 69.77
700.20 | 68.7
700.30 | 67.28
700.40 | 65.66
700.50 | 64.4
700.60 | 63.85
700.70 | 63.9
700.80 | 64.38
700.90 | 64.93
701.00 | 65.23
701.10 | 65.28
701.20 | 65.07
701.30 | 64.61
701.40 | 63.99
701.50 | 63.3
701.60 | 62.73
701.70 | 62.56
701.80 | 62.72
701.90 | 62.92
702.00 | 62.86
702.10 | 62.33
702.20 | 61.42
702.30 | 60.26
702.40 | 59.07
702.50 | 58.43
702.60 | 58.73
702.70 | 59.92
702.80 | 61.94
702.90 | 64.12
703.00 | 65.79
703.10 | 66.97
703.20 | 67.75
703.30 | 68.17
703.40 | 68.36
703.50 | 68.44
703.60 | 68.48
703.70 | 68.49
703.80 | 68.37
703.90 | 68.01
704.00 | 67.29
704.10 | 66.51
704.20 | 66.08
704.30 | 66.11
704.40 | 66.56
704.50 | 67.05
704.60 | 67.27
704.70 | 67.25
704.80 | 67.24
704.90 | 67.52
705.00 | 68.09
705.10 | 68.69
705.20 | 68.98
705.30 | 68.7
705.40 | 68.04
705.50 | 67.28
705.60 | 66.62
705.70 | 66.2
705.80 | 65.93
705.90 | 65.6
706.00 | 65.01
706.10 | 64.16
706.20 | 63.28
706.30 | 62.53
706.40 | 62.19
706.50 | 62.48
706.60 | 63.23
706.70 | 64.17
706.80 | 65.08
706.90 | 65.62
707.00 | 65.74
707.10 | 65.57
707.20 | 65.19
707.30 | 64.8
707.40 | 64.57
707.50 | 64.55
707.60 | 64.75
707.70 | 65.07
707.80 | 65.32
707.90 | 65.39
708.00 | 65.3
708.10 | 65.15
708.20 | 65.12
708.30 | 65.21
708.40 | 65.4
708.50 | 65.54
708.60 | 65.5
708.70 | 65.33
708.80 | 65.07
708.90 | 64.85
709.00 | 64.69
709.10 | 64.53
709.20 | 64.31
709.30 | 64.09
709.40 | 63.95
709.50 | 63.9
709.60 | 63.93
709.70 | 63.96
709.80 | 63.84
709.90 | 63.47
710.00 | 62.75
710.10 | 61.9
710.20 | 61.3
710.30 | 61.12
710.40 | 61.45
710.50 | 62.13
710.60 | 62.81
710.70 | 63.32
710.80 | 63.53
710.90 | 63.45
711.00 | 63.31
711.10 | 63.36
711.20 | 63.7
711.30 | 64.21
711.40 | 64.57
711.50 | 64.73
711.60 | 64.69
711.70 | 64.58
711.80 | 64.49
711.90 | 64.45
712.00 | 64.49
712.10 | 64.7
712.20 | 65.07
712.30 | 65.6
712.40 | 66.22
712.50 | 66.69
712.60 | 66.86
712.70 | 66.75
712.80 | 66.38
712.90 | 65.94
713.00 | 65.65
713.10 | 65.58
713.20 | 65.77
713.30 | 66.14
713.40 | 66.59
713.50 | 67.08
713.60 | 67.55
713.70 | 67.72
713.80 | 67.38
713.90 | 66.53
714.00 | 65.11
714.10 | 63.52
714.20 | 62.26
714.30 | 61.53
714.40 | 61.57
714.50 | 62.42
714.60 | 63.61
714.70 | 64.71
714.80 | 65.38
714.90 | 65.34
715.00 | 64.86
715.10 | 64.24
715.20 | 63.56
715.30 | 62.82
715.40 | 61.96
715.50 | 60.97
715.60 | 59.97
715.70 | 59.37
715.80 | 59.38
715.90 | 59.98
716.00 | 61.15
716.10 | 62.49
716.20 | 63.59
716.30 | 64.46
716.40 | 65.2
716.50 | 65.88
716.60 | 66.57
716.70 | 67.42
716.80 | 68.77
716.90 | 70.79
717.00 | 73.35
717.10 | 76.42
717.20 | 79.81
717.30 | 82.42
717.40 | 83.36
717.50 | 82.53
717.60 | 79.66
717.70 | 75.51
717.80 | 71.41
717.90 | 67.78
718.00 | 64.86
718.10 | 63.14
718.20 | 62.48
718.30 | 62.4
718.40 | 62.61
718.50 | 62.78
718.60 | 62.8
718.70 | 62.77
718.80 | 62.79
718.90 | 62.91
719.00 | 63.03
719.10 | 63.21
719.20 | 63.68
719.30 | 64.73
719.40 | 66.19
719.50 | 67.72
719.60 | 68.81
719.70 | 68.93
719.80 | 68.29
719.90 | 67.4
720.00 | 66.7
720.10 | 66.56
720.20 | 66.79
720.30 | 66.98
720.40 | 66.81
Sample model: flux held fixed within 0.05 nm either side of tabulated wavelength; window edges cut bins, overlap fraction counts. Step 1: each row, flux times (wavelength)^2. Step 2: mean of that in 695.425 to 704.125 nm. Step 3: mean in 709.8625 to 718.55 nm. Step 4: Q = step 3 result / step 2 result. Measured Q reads 1.03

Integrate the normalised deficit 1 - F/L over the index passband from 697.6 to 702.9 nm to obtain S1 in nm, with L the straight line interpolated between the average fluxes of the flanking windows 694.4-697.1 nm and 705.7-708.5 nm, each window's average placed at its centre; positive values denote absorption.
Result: 0.042 nm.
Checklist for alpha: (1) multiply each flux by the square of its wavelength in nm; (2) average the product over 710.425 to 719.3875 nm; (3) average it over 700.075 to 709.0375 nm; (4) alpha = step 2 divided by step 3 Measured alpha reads 1.0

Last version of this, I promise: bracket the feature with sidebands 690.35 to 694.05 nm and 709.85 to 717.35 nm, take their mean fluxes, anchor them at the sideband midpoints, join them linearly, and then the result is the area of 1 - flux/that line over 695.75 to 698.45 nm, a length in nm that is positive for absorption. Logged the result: 0.06 nm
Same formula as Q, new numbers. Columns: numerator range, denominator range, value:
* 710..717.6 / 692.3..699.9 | 1.02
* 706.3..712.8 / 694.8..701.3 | 1.00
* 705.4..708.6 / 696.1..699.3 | 1.00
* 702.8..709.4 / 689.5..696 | 1.00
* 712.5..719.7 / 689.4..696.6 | 1.04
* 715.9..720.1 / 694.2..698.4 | 1.08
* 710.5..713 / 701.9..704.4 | 1.02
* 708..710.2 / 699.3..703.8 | 1.01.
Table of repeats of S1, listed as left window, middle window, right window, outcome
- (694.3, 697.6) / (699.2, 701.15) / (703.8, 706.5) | -0.011 nm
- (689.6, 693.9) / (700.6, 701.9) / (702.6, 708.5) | 0.054 nm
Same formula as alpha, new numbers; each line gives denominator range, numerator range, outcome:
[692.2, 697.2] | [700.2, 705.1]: 0.99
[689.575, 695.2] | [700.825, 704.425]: 0.98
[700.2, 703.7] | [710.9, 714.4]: 1.05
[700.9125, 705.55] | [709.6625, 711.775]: 0.99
